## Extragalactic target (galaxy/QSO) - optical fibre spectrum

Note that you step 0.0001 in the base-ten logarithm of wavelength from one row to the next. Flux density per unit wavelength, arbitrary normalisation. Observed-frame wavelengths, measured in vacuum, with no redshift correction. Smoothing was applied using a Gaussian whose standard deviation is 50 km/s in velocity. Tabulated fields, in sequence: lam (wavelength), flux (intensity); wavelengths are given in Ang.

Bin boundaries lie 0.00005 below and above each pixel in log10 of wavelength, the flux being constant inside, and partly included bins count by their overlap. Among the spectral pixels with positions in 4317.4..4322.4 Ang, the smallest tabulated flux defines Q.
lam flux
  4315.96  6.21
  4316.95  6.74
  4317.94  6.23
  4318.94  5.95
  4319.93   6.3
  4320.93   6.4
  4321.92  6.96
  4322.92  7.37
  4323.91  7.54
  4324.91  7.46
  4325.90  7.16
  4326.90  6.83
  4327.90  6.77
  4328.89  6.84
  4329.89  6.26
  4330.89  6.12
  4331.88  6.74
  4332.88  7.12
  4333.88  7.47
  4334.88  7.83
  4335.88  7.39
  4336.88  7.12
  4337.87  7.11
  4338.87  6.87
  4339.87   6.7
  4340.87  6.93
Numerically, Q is 5.95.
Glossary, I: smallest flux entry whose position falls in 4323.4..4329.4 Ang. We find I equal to 6.77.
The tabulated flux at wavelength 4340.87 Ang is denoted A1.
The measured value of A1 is 6.93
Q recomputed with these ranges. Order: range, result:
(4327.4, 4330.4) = 6.26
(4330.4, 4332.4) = 6.12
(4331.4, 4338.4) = 6.74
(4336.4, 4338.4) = 7.11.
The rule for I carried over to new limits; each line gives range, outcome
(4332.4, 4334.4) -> 7.12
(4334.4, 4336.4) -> 7.39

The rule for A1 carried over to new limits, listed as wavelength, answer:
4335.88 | 7.39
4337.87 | 7.11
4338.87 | 6.87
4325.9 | 7.16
